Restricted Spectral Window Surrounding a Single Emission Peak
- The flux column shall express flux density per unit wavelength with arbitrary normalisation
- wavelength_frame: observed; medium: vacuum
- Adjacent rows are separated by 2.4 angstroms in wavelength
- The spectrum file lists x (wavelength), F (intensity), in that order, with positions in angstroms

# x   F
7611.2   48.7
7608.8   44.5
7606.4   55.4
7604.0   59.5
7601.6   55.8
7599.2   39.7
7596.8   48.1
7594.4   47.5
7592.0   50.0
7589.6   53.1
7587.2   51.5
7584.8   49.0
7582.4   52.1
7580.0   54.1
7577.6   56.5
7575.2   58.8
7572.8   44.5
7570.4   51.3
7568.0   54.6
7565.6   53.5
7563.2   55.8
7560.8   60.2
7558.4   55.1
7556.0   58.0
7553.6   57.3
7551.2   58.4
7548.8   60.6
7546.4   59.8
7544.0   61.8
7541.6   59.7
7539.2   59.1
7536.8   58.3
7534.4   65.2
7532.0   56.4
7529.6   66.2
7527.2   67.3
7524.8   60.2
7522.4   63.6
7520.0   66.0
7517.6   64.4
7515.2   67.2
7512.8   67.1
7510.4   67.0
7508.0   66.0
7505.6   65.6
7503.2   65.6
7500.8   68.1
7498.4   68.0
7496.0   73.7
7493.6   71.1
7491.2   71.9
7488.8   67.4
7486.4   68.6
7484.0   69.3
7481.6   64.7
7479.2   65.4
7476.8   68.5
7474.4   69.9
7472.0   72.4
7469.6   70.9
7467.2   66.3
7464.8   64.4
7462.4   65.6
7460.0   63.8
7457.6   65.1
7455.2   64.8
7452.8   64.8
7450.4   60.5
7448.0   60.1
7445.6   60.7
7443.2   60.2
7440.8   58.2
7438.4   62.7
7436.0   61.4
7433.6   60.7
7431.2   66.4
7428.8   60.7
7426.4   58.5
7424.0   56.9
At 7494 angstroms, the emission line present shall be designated Mg II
